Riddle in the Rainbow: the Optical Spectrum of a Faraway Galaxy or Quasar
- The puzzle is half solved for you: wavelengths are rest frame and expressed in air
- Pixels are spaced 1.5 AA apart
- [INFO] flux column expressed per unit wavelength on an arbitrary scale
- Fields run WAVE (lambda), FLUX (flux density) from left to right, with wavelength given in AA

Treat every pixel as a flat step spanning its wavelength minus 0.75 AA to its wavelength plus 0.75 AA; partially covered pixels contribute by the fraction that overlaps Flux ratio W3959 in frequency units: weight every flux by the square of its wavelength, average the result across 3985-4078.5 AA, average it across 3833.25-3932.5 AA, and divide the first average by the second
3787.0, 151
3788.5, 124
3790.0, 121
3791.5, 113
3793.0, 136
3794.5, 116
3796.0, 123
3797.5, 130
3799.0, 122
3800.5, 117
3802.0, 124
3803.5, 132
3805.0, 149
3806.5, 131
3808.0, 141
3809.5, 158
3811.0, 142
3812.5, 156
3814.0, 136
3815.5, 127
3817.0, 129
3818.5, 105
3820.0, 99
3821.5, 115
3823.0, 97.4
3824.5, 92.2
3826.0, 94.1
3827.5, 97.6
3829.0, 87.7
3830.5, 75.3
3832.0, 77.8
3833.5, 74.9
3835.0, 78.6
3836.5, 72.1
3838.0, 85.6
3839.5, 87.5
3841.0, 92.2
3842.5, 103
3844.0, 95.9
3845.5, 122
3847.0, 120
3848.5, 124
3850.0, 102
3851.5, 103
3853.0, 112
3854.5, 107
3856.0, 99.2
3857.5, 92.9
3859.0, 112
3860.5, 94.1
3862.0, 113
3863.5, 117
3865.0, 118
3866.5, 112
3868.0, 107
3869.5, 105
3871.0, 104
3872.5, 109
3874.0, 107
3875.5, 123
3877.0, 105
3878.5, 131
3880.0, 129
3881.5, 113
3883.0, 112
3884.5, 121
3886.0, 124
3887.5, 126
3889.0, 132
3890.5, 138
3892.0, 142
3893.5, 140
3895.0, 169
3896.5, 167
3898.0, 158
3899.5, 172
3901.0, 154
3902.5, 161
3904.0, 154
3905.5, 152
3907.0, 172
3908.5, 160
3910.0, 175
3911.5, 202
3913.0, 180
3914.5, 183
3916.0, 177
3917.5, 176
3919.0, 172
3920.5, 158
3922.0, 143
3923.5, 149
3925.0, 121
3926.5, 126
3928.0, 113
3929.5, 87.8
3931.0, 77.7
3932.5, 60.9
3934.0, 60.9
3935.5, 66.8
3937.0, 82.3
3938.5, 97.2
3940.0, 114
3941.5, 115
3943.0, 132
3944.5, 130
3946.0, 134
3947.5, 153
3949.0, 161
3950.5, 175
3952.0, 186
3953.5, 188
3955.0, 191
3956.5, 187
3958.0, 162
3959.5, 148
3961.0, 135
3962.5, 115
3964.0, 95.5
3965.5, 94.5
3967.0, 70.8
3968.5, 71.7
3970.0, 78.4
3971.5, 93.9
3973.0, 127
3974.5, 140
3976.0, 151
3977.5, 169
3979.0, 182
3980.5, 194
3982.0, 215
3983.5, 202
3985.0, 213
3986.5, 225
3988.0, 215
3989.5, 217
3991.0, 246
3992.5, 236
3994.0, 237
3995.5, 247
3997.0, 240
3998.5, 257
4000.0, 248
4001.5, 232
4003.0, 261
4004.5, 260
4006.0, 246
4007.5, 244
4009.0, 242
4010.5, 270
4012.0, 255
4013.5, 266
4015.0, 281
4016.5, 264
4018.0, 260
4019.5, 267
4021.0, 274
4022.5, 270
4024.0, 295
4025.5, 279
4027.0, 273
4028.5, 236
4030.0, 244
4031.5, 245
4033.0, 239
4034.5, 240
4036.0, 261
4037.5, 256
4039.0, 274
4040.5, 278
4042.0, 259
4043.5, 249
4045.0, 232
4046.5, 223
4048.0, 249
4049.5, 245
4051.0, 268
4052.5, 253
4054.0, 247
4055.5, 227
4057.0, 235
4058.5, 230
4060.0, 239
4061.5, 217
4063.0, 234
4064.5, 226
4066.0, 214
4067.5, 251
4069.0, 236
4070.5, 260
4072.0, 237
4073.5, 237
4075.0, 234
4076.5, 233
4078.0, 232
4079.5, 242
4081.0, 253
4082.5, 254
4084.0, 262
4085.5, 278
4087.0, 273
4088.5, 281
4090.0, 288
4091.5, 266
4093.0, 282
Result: 2.10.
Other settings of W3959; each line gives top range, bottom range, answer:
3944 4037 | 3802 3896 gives 1.96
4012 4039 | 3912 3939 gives 2.21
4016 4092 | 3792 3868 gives 2.54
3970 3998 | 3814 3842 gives 2.22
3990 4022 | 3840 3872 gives 2.55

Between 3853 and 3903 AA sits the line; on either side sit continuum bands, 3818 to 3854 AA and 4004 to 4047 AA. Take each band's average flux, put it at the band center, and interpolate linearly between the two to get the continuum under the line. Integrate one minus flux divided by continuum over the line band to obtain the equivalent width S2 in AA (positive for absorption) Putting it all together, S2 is 3.25 AA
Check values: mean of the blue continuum 96.4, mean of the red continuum 258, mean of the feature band 124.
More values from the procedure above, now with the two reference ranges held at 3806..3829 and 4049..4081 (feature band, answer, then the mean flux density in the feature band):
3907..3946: 9.0 AA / 131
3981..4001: -2.7 AA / 230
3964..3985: 6.1 AA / 139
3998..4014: -3.2 AA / 253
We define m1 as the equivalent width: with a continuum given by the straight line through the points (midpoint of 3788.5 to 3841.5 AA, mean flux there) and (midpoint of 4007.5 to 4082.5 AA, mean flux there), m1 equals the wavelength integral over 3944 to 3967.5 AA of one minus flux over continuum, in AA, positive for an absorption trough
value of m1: 5.94 AA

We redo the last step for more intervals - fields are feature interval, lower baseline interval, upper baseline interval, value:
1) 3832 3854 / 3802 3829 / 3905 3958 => 5.2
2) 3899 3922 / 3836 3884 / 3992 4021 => -1.6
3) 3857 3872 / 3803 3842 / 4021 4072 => 3.0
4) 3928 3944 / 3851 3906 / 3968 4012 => 7.3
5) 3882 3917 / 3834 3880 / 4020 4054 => -3.3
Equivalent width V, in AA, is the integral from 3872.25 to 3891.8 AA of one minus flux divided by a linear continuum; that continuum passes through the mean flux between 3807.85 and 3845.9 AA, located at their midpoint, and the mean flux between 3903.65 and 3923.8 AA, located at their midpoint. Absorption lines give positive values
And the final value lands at 3.2 AA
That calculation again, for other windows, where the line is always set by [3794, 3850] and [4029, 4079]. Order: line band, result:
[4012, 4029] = -3.5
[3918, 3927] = 1.2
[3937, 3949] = 3.7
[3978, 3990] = -0.2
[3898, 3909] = -0.2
